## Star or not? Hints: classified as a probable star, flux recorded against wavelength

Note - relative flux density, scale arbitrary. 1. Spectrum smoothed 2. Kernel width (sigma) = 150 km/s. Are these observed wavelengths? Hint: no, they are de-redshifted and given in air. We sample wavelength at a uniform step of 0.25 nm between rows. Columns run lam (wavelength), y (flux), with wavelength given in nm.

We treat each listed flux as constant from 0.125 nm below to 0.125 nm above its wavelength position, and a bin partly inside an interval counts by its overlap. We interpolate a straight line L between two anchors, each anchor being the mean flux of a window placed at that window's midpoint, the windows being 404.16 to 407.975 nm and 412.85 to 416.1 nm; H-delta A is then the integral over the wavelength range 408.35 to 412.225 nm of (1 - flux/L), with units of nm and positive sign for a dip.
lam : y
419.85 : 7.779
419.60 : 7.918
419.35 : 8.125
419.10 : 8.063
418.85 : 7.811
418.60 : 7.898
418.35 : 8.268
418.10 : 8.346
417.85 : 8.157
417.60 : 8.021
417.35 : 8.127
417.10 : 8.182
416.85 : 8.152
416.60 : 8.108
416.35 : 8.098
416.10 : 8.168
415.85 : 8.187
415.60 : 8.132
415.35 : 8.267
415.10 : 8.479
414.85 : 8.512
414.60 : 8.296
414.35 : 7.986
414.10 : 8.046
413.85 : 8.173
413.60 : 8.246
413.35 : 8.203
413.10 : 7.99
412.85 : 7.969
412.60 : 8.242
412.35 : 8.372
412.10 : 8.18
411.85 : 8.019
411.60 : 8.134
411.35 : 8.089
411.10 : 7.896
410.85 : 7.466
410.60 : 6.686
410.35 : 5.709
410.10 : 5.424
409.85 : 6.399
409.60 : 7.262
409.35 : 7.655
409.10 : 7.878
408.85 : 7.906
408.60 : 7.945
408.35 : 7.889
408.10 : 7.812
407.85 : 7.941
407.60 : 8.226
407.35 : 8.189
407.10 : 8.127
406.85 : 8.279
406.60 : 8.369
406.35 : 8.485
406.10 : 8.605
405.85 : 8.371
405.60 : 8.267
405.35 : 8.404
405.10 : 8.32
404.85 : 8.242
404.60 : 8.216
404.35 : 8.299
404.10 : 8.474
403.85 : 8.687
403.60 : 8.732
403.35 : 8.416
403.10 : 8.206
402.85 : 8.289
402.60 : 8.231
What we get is 0.40 nm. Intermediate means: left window 8.29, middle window 7.39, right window 8.2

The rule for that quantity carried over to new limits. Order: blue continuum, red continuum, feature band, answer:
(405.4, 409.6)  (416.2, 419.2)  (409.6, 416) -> 0.24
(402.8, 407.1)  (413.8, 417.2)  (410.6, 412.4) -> 0.08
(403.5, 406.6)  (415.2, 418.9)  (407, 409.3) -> 0.10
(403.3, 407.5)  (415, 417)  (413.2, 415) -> 0.00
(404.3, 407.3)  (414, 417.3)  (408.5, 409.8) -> 0.10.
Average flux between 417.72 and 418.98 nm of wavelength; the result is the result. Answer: 8.1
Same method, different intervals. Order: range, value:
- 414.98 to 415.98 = 8.26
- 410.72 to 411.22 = 7.67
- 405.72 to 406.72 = 8.46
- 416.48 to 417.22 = 8.15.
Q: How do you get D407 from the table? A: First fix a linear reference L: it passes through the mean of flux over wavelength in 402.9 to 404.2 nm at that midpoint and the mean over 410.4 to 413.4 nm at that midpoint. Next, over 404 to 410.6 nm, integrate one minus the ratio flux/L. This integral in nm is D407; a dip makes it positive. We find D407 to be 0.30 nm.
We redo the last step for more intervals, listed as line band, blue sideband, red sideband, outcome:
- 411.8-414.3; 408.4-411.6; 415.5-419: -0.17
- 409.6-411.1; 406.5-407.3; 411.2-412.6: 0.30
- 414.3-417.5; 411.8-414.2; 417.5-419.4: -0.04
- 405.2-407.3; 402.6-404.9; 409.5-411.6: -0.13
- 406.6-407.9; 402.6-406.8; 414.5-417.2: 0.03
